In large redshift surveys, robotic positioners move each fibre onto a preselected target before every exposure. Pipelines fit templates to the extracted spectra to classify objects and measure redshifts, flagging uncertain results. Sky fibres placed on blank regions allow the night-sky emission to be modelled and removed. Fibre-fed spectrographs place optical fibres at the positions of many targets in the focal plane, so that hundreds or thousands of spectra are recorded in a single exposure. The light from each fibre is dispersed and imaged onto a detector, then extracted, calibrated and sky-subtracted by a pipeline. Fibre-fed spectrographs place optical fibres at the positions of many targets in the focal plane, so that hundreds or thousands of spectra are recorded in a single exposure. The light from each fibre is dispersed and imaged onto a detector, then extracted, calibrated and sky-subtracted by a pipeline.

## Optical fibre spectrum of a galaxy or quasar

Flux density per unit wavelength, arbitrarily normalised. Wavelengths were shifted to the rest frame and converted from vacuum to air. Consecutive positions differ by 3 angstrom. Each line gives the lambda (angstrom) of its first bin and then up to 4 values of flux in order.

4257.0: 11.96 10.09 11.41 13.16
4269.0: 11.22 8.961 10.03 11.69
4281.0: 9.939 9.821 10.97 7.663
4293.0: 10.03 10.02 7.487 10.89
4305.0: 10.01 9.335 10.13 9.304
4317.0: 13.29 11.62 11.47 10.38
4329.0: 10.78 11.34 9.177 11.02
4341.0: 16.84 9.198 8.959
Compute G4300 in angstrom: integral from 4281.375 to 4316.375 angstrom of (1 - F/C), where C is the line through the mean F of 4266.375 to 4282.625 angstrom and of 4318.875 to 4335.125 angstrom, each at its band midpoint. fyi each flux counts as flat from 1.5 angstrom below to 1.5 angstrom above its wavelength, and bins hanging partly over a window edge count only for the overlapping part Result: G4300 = 3.3 angstrom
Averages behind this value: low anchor 10.6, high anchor 10.9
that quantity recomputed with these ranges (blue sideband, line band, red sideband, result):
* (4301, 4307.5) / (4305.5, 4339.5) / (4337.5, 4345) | 2.24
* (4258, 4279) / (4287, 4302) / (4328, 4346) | 2.53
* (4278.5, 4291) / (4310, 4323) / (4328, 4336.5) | -1.20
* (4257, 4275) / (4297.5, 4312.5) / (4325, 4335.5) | 1.59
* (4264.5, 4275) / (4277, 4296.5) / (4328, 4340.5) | 1.80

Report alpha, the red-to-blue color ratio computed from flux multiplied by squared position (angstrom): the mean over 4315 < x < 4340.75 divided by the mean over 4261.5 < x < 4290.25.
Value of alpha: 1.10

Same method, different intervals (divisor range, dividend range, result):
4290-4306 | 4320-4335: 1.16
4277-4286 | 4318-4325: 1.13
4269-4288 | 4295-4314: 0.94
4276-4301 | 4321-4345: 1.19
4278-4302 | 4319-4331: 1.16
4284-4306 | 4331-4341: 1.21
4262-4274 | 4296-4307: 0.87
